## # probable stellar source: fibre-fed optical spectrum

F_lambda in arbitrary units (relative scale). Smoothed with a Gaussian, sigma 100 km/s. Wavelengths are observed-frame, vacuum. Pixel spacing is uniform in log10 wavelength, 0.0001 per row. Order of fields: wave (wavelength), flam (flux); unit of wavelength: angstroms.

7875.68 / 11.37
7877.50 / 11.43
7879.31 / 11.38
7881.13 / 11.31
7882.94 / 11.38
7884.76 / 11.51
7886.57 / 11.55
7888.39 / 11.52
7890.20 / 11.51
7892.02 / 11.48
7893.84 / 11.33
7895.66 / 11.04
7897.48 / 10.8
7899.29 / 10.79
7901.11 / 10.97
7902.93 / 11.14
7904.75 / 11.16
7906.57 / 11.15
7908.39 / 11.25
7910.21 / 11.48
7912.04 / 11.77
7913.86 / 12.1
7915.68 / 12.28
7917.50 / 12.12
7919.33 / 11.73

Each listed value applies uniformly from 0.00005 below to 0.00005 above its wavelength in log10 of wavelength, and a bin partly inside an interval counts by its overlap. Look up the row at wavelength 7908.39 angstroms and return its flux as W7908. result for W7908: 11.25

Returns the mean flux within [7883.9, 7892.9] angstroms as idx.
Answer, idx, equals 11.5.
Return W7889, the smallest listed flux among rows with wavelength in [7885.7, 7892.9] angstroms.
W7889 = 11.48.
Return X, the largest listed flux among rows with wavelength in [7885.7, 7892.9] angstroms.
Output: 11.55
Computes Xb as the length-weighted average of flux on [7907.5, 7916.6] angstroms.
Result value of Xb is 11.8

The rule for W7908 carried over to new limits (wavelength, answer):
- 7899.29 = 10.79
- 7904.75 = 11.16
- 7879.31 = 11.38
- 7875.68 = 11.37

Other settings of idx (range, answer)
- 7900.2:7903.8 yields 11.1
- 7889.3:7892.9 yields 11.5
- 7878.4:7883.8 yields 11.4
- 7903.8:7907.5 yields 11.2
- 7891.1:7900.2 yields 11.1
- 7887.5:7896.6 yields 11.4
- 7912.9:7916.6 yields 12.2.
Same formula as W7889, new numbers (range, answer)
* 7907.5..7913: 11.25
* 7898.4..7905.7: 10.79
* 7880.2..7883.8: 11.31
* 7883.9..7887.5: 11.51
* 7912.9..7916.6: 12.1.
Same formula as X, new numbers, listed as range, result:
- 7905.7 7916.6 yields 12.28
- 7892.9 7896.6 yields 11.33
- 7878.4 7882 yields 11.38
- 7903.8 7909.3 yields 11.25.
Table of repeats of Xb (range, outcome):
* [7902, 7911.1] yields 11.2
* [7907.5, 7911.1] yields 11.4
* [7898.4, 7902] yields 10.9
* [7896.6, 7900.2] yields 10.8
